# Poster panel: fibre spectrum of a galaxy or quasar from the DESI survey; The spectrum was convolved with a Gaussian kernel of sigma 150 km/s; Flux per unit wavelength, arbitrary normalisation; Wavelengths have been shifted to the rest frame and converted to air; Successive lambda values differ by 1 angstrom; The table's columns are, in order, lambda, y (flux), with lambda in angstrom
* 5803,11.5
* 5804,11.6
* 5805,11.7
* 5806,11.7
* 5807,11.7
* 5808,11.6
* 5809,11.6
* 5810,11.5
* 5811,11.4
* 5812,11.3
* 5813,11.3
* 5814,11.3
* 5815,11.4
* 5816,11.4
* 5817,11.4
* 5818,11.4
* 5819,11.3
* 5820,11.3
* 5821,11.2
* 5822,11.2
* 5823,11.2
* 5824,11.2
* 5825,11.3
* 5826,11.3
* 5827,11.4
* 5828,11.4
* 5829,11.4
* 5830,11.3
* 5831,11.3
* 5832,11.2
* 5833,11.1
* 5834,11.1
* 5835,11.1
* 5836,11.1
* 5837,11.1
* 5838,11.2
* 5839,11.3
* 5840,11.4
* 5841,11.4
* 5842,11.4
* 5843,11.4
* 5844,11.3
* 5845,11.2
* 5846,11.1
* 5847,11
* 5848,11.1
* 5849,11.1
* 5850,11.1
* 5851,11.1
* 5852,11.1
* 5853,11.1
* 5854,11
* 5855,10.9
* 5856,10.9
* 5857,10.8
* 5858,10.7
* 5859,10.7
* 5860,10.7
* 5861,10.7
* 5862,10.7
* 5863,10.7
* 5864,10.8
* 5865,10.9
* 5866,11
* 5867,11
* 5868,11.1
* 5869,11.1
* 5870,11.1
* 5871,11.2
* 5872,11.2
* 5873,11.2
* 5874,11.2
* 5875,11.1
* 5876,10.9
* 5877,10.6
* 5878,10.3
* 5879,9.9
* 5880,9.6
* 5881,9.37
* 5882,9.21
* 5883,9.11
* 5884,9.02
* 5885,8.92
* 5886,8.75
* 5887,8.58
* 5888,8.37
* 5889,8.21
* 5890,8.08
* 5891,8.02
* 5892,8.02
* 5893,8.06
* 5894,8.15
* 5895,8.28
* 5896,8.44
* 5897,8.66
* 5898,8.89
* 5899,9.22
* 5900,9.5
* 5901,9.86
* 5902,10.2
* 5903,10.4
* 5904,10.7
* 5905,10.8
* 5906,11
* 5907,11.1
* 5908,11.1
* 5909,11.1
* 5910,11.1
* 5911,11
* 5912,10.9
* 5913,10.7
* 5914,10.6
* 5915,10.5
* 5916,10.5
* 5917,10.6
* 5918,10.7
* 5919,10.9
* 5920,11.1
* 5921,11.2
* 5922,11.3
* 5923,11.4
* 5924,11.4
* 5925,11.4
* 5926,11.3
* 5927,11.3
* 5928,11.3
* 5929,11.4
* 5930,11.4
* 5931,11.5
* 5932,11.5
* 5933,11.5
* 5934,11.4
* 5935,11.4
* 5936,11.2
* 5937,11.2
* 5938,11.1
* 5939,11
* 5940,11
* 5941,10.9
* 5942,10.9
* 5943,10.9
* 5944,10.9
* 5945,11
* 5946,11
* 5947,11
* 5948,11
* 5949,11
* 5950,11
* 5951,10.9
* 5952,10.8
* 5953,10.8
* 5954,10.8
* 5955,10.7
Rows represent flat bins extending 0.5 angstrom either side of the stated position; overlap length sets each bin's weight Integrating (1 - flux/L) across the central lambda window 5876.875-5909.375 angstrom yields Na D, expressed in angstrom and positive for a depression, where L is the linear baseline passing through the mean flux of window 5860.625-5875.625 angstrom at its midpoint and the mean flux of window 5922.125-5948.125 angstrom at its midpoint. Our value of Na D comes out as 5.0 angstrom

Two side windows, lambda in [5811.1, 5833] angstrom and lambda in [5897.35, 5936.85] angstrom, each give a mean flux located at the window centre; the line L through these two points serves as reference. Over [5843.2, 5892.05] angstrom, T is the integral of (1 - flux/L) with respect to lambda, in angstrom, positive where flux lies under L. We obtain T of 3.2 angstrom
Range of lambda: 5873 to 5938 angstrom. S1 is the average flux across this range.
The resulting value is 10.2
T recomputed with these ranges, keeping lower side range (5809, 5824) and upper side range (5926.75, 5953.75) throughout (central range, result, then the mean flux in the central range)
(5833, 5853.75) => 0.19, 11.2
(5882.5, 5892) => 2.27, 8.53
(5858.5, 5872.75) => 0.41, 10.9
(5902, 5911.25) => 0.24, 10.9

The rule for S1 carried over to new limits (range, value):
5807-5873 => 11.2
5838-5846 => 11.3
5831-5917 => 10.4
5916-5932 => 11.2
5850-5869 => 10.9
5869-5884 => 10.4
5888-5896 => 8.15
